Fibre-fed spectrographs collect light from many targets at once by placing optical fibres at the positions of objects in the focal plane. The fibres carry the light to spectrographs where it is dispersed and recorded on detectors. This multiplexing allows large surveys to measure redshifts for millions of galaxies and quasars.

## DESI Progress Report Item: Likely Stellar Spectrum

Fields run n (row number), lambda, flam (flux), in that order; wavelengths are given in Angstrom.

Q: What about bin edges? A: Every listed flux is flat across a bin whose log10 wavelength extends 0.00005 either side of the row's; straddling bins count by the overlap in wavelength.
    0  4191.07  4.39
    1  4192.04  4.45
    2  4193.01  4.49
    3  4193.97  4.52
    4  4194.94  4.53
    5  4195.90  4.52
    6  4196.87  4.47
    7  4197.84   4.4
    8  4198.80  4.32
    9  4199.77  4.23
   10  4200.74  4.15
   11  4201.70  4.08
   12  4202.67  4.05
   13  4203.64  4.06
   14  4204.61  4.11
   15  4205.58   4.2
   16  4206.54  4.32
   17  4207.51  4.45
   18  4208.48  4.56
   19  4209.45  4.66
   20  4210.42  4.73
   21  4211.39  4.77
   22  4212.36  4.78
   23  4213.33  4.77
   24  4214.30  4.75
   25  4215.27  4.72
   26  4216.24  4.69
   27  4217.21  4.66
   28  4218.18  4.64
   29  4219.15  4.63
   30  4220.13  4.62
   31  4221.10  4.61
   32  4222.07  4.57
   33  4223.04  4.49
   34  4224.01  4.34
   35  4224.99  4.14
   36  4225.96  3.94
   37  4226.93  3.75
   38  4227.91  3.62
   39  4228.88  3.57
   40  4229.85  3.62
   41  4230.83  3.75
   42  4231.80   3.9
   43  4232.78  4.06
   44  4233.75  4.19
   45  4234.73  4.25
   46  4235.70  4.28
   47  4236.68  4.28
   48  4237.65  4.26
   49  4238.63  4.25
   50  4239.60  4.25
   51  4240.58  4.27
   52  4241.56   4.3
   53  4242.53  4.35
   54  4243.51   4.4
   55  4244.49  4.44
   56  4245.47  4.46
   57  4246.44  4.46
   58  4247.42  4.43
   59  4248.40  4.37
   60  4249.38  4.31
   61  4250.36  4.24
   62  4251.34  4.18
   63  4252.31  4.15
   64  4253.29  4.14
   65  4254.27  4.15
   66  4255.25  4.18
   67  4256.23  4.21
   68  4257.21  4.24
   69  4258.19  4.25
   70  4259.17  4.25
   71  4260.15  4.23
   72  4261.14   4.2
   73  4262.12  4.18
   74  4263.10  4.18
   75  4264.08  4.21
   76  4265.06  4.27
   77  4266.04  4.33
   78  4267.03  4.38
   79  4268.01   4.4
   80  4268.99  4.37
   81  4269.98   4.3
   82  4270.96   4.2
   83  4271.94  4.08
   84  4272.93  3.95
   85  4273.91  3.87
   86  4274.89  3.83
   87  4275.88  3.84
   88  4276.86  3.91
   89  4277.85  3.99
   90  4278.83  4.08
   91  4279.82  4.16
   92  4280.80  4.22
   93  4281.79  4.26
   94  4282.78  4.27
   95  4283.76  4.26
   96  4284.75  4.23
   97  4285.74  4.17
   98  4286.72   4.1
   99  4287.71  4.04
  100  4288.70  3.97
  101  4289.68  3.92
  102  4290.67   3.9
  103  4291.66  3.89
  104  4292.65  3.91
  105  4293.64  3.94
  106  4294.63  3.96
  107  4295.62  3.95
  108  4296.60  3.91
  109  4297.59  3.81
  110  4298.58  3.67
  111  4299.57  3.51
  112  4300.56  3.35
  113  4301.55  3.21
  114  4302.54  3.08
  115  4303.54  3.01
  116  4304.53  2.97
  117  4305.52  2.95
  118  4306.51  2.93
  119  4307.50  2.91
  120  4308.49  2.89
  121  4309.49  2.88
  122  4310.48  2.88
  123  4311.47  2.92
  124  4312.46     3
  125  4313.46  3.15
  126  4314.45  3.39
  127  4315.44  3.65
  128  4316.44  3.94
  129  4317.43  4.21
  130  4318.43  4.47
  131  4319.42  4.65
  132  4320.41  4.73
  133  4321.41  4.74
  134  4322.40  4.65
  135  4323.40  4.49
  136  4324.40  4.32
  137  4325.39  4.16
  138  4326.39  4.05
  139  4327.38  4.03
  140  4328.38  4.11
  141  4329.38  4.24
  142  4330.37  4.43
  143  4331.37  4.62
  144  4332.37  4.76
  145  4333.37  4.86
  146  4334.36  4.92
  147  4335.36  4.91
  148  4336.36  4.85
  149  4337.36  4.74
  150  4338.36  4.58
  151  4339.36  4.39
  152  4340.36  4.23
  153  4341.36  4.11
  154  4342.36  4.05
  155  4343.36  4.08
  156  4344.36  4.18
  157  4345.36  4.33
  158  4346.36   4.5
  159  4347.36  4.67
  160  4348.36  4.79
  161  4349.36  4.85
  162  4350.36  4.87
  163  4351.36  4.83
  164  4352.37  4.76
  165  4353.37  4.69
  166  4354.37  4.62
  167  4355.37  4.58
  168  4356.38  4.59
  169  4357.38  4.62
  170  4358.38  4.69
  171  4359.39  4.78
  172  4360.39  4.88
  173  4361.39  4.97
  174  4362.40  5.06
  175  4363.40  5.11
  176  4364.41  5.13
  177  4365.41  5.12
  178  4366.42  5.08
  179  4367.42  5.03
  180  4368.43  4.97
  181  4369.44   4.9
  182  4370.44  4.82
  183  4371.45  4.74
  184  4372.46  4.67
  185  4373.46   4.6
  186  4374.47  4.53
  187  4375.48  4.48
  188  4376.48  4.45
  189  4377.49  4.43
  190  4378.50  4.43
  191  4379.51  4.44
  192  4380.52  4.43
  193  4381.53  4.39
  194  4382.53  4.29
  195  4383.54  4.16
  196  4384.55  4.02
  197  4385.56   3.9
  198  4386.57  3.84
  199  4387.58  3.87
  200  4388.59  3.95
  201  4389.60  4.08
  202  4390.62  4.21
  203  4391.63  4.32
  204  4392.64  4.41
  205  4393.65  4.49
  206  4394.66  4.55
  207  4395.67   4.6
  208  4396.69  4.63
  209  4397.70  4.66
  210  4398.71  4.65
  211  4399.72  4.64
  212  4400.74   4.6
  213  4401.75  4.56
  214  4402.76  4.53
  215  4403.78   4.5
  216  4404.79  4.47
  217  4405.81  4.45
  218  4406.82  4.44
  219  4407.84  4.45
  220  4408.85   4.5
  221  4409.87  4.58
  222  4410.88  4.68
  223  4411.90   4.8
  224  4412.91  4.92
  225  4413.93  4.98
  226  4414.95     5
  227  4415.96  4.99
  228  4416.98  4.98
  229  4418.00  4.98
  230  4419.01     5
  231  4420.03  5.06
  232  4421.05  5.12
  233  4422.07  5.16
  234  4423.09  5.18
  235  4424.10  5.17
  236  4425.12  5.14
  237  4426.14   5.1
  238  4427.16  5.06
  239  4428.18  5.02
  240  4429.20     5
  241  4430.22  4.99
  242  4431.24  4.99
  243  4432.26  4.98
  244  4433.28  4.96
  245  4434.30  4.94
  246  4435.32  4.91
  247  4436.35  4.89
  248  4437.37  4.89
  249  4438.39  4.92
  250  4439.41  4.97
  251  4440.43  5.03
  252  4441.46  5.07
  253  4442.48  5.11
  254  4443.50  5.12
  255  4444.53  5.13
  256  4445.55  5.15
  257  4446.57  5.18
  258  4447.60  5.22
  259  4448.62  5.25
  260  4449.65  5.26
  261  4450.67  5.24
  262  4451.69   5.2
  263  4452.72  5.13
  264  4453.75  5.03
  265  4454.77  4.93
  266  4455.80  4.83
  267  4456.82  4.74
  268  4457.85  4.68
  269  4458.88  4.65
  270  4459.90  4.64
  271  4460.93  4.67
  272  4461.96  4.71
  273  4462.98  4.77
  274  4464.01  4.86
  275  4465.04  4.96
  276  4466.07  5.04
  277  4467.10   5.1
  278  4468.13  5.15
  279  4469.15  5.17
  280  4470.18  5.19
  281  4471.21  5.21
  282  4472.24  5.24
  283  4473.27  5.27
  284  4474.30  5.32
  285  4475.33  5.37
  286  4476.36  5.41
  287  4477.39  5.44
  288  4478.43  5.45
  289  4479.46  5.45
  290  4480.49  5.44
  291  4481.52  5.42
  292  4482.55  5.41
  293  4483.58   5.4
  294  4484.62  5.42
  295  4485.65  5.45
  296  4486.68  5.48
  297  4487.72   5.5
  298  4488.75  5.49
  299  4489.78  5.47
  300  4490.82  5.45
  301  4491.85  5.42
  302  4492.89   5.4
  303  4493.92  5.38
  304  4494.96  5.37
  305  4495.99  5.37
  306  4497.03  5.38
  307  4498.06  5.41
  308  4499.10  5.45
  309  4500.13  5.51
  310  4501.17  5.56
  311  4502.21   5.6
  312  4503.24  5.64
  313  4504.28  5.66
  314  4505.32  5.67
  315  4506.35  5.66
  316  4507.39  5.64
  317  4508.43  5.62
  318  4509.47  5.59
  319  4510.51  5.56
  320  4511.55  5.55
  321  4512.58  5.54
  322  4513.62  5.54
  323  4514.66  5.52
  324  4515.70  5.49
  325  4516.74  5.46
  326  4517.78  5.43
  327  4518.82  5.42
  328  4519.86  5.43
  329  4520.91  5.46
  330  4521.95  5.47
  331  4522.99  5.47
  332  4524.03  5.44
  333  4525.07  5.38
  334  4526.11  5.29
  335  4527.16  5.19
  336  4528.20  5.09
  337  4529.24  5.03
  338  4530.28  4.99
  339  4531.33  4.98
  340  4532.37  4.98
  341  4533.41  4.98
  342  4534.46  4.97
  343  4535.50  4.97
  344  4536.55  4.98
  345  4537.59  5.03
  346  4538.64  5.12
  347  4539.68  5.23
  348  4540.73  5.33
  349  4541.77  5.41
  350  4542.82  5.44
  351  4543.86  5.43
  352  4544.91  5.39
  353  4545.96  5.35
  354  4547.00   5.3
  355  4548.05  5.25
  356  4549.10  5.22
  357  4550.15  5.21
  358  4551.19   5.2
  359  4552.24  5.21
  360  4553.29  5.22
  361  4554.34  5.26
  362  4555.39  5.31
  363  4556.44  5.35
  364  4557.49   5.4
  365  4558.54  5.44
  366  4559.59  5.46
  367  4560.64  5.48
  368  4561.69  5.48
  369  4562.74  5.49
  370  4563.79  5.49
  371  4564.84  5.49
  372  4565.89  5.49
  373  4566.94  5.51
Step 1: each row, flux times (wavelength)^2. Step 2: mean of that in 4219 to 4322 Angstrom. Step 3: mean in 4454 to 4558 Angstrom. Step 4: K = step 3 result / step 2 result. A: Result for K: 1.5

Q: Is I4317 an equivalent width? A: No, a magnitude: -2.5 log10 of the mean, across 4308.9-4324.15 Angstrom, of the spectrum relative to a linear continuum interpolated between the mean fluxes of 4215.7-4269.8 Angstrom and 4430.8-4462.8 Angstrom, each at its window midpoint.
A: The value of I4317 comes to 0.17 mag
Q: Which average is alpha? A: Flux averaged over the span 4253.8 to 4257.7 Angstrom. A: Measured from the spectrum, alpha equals 4.2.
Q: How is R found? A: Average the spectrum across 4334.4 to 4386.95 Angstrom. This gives 4.6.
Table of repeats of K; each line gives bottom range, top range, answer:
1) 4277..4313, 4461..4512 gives 1.61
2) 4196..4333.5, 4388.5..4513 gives 1.35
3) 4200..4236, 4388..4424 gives 1.18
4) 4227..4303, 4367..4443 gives 1.23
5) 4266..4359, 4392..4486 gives 1.29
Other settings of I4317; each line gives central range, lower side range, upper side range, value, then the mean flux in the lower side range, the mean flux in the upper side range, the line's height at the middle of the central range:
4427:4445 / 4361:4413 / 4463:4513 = -0.008 mag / 4.54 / 5.4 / 4.96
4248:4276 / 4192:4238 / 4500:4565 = 0.073 mag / 4.33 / 5.36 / 4.48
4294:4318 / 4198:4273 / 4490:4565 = 0.334 mag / 4.29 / 5.37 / 4.55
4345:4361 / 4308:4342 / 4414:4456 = -0.077 mag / 4.15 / 5.06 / 4.38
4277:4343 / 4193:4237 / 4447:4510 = 0.179 mag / 4.33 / 5.28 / 4.67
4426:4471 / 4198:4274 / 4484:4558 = 0.020 mag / 4.28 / 5.36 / 5.09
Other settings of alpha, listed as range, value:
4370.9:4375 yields 4.63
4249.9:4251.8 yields 4.21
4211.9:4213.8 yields 4.78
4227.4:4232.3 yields 3.69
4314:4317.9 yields 3.8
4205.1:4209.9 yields 4.44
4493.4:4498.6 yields 5.38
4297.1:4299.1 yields 3.74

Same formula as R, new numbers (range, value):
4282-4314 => 3.55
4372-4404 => 4.38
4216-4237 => 4.2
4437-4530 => 5.28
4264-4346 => 4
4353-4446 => 4.73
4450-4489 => 5.15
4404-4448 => 4.94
